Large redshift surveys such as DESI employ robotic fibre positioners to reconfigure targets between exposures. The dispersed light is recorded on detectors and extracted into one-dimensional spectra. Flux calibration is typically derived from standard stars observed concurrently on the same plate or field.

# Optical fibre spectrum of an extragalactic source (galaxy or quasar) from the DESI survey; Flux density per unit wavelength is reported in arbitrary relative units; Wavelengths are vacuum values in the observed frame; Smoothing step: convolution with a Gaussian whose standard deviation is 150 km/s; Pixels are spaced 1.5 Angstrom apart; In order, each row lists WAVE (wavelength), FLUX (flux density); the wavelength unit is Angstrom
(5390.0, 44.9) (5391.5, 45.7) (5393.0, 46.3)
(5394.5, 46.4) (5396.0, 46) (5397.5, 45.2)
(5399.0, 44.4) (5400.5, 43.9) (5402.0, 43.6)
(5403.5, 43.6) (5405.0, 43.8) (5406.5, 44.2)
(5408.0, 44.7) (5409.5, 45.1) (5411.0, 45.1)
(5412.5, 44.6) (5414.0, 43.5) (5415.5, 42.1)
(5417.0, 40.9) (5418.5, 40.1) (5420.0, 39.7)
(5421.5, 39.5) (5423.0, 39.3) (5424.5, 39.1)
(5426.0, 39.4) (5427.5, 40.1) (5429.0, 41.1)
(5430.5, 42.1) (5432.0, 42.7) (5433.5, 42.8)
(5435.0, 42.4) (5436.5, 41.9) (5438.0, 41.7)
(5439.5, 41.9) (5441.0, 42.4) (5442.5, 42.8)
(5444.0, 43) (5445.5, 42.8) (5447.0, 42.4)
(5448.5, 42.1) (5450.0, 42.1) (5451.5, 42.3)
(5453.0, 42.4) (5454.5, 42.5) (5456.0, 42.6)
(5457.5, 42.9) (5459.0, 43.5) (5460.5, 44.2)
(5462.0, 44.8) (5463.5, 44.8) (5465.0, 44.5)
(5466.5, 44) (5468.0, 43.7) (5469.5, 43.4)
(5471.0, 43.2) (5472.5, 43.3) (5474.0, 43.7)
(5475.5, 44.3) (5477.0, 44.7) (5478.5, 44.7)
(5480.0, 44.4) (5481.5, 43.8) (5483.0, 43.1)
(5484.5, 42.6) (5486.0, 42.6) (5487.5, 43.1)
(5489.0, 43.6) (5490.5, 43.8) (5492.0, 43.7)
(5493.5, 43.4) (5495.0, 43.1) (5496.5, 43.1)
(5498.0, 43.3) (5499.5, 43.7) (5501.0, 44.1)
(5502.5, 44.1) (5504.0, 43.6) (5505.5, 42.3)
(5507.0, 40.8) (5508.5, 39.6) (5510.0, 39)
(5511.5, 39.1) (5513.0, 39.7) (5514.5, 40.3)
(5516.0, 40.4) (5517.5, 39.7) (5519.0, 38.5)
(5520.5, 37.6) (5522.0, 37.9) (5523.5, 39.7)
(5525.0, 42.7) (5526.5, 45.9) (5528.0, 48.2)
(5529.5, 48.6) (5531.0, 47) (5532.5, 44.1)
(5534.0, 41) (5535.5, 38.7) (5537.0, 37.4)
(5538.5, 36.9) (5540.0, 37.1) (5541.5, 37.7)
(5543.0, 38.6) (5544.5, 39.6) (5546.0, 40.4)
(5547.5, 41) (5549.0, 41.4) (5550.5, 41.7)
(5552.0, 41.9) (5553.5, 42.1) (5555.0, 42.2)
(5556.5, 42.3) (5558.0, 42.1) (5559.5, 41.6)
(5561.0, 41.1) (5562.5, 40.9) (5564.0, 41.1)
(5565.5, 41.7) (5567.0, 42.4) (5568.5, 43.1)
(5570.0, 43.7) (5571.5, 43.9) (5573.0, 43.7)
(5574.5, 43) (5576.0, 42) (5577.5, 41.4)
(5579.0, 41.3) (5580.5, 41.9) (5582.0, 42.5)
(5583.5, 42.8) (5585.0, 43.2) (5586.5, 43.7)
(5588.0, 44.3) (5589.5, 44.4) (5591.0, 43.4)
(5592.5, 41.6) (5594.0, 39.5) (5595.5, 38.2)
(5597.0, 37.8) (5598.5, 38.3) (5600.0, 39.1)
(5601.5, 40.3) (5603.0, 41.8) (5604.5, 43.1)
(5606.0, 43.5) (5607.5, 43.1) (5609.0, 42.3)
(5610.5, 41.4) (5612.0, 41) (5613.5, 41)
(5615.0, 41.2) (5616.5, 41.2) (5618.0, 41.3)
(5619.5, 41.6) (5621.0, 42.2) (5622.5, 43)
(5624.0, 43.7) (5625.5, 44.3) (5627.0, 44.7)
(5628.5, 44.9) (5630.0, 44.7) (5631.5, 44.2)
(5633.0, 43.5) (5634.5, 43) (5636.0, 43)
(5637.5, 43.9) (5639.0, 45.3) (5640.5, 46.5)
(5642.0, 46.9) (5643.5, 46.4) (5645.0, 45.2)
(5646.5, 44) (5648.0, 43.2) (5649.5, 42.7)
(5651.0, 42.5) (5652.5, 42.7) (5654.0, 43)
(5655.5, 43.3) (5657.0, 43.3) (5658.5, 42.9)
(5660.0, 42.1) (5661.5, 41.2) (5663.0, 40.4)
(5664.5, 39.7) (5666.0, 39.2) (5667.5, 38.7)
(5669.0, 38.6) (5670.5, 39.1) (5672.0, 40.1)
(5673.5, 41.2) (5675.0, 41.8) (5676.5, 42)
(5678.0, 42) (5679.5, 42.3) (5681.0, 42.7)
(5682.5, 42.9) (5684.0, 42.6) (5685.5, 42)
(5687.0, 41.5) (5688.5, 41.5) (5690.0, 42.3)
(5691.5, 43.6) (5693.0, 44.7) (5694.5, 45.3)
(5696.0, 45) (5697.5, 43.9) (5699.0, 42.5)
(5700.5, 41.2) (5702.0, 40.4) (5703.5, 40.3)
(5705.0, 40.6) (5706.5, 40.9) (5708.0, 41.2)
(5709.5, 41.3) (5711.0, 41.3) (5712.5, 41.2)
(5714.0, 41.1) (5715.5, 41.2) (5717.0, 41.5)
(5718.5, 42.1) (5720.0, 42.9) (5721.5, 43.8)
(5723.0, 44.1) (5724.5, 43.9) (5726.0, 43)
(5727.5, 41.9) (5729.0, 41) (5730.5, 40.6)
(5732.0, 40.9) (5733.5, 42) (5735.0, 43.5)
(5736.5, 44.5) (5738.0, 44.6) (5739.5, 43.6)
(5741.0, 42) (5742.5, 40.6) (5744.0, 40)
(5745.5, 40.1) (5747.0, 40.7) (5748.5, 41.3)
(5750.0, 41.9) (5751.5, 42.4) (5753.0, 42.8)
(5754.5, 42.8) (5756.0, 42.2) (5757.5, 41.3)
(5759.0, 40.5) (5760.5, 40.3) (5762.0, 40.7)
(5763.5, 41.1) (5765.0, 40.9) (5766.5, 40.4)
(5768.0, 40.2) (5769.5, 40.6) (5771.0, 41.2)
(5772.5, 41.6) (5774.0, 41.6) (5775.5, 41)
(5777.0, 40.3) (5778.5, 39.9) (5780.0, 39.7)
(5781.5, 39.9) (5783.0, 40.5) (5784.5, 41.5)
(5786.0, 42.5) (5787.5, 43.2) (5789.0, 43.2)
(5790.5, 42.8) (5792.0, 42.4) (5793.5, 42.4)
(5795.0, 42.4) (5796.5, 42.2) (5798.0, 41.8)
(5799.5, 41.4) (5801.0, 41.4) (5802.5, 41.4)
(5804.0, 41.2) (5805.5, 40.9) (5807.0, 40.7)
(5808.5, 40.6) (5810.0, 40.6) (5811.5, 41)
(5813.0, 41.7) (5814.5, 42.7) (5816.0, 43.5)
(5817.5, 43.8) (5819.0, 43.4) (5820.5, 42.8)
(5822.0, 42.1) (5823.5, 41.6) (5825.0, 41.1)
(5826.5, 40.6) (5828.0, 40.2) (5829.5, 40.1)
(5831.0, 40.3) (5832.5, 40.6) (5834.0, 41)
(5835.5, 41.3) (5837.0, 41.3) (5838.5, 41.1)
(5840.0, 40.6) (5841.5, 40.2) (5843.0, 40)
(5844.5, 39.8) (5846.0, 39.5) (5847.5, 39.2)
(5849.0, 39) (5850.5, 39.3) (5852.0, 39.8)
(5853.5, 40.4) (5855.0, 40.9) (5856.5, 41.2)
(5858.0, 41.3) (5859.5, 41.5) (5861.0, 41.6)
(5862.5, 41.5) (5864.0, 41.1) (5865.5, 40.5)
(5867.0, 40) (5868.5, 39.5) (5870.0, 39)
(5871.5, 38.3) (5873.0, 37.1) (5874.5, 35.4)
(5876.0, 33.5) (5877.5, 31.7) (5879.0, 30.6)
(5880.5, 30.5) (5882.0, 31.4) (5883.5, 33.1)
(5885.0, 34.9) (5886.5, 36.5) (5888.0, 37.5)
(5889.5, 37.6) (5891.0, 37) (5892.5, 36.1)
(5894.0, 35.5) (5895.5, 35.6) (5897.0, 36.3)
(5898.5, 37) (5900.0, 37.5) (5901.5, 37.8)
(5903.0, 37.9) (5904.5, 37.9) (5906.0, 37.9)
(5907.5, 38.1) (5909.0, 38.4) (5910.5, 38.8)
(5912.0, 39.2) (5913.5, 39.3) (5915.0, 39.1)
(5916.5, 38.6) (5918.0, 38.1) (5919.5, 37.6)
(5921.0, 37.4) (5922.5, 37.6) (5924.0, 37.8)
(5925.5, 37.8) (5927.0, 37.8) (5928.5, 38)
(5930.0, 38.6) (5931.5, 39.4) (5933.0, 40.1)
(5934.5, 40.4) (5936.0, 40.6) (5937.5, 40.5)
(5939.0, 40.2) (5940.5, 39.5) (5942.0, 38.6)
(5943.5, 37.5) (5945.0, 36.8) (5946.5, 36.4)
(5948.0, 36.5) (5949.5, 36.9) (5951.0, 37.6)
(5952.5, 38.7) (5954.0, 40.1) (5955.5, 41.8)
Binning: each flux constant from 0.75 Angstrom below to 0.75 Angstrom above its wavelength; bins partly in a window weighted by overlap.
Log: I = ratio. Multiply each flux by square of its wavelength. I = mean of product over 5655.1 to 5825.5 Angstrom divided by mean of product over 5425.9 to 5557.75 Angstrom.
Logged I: 1.08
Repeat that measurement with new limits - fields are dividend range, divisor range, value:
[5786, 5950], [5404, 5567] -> 1.06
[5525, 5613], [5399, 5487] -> 1.02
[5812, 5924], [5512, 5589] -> 1.04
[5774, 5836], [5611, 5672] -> 1.03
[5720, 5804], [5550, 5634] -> 1.05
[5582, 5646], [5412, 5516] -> 1.06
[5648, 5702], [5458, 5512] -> 1.04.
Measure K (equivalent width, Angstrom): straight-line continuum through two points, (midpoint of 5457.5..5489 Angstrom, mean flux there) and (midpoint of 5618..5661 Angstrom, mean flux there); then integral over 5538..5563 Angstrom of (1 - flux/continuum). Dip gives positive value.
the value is 1.8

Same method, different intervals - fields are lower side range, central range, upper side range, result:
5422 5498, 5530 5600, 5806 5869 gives 1.4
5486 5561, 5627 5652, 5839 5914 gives -2.5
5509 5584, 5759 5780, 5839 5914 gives -0.9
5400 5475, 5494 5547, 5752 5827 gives 1.4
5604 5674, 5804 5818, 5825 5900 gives -0.8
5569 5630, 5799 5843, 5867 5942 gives -3.1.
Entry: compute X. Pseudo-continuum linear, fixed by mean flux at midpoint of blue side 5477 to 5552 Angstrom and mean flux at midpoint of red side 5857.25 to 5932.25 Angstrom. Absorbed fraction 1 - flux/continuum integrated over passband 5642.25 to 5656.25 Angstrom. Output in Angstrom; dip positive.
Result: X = -1.2 Angstrom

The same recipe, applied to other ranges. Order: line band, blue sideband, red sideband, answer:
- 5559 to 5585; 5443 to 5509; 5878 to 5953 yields -0.2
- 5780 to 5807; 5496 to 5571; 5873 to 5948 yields -2.3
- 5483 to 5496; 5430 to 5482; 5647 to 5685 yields -0.1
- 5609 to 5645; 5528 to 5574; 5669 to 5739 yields -1.3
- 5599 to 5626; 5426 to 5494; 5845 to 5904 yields -0.6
